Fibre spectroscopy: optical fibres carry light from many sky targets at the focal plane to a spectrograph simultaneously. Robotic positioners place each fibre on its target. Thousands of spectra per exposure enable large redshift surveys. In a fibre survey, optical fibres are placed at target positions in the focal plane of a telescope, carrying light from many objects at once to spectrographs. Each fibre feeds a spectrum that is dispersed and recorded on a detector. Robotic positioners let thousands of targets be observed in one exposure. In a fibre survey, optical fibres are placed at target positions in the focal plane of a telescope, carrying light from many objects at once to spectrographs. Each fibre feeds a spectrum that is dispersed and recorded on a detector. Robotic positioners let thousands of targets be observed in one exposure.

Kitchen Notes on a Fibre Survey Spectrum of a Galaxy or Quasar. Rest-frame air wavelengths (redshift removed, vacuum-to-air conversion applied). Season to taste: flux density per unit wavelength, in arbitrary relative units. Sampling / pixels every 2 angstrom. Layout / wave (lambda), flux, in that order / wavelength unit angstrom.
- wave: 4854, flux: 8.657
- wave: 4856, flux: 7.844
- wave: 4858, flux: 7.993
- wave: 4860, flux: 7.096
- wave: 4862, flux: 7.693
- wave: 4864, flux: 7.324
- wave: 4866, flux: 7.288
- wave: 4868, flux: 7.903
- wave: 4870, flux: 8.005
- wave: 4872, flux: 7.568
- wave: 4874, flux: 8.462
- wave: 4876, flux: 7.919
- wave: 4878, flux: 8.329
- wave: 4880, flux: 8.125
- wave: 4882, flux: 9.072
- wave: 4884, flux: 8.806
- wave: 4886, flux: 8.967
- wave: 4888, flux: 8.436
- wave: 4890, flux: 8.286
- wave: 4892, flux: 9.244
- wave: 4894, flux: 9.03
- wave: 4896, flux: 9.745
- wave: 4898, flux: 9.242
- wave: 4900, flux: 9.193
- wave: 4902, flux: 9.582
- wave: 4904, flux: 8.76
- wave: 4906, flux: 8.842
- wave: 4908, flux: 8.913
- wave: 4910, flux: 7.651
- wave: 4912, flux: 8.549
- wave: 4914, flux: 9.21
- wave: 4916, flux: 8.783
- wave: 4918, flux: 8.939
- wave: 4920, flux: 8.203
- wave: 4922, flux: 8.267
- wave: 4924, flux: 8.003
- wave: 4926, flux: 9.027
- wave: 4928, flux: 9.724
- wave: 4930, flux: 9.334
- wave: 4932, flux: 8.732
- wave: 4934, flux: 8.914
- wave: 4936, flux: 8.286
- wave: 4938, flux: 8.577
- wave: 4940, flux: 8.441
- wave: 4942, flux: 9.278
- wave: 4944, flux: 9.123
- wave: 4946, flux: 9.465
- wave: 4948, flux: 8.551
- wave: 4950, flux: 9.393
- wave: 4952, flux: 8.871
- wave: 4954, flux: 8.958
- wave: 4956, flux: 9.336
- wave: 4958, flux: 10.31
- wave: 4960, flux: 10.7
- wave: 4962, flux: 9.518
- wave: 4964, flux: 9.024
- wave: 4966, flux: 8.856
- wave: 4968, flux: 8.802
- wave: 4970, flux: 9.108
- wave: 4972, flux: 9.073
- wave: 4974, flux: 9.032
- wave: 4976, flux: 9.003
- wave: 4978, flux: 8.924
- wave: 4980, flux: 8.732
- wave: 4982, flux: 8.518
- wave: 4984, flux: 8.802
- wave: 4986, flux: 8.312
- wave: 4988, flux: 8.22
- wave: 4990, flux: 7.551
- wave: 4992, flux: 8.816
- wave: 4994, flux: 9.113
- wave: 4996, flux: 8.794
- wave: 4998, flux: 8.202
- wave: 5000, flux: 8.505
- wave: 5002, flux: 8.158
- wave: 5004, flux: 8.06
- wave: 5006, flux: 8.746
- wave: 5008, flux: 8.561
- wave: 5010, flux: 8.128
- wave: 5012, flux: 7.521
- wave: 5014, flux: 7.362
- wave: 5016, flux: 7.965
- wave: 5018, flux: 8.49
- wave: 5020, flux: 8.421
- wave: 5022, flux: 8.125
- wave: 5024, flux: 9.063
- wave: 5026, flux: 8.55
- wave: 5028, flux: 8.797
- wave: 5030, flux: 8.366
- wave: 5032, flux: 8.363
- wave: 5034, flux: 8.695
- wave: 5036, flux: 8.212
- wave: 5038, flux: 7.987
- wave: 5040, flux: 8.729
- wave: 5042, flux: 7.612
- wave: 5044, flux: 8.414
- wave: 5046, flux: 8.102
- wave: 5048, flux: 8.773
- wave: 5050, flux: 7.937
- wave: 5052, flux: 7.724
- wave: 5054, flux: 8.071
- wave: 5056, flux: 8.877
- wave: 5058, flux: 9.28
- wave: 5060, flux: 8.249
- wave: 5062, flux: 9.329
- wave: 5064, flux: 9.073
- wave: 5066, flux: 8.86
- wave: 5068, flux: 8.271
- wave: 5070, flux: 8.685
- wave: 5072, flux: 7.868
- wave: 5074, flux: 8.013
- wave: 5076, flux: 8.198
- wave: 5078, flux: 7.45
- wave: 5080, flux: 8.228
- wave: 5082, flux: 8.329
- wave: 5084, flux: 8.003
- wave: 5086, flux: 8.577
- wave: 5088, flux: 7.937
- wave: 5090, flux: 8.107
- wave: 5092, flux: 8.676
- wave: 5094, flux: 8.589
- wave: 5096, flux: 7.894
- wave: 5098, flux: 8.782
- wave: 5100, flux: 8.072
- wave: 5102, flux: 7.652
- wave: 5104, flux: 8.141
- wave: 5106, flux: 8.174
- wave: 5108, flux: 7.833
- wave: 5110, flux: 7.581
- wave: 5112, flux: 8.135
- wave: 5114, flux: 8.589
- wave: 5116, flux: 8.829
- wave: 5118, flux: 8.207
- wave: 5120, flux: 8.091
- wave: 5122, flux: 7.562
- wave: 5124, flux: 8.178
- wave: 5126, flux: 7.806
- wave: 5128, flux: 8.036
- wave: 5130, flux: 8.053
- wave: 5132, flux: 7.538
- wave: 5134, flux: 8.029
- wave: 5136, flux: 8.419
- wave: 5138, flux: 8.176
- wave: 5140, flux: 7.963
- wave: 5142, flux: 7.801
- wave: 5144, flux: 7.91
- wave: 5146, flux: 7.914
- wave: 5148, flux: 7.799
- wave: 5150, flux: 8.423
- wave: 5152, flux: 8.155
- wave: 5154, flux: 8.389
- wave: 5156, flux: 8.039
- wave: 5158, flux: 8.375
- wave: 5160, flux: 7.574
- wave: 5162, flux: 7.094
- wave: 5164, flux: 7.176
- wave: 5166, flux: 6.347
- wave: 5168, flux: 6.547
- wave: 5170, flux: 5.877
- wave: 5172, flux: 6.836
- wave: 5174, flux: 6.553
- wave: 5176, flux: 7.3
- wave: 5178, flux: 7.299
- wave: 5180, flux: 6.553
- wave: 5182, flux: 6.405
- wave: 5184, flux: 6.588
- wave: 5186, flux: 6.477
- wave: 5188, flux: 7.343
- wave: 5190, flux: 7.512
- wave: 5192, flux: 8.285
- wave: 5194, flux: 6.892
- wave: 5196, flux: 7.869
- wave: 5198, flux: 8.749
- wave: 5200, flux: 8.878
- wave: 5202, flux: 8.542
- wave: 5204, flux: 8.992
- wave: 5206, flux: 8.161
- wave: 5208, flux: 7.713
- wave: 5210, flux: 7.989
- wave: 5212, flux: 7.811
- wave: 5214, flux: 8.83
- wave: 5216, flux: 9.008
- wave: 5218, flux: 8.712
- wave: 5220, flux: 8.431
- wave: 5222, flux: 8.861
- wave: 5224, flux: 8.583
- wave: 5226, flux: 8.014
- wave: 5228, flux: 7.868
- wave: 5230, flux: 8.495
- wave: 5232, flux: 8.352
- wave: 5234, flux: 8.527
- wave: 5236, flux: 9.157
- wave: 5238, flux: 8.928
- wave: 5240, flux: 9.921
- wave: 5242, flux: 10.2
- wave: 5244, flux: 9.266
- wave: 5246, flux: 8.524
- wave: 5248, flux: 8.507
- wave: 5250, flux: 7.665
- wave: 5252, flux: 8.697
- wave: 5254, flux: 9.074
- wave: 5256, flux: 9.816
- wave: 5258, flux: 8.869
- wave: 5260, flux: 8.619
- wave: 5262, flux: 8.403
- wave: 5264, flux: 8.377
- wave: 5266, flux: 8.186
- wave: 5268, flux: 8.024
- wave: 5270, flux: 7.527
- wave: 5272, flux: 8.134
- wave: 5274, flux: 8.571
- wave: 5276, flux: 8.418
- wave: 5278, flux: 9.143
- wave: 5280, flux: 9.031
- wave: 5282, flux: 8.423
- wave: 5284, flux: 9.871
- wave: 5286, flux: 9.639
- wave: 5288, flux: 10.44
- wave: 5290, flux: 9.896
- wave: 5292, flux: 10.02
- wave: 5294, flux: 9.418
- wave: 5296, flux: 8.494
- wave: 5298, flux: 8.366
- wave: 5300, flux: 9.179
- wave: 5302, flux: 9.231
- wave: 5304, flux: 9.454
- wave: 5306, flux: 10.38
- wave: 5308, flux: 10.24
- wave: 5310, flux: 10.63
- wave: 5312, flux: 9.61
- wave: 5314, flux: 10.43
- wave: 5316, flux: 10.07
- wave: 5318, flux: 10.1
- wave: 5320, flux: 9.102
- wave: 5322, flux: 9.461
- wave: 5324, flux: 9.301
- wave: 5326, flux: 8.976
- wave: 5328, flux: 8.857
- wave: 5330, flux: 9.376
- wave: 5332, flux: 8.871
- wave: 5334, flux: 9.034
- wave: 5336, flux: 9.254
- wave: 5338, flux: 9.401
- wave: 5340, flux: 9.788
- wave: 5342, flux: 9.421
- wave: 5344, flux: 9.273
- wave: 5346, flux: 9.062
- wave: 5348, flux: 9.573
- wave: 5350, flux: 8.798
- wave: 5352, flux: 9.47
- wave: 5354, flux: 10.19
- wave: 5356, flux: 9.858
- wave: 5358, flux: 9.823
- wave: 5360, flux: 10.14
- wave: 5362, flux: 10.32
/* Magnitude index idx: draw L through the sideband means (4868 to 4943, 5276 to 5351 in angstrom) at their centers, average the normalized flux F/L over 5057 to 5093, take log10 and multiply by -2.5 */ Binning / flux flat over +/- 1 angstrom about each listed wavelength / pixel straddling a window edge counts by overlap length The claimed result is 0.08 mag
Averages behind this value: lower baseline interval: 8.7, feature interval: 8.4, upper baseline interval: 9.44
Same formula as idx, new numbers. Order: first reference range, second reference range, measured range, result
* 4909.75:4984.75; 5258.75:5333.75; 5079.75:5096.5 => 0.098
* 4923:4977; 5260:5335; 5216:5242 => 0.055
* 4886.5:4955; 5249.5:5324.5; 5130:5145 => 0.136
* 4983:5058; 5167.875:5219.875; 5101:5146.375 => -0.015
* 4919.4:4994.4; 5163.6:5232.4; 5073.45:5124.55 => 0.008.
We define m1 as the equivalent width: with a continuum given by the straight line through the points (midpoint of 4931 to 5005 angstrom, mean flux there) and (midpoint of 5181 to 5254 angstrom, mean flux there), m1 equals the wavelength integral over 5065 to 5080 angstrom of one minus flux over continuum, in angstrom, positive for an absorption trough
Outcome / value 0.76 angstrom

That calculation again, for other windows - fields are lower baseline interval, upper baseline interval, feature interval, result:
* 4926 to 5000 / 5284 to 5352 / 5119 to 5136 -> 2.3 angstrom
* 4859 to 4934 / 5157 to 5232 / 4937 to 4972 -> -3.4 angstrom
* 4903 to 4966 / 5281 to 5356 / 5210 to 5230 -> 2.0 angstrom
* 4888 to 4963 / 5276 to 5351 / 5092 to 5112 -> 2.4 angstrom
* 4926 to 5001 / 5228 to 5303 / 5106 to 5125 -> 1.7 angstrom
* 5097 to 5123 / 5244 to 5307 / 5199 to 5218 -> 0.3 angstrom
